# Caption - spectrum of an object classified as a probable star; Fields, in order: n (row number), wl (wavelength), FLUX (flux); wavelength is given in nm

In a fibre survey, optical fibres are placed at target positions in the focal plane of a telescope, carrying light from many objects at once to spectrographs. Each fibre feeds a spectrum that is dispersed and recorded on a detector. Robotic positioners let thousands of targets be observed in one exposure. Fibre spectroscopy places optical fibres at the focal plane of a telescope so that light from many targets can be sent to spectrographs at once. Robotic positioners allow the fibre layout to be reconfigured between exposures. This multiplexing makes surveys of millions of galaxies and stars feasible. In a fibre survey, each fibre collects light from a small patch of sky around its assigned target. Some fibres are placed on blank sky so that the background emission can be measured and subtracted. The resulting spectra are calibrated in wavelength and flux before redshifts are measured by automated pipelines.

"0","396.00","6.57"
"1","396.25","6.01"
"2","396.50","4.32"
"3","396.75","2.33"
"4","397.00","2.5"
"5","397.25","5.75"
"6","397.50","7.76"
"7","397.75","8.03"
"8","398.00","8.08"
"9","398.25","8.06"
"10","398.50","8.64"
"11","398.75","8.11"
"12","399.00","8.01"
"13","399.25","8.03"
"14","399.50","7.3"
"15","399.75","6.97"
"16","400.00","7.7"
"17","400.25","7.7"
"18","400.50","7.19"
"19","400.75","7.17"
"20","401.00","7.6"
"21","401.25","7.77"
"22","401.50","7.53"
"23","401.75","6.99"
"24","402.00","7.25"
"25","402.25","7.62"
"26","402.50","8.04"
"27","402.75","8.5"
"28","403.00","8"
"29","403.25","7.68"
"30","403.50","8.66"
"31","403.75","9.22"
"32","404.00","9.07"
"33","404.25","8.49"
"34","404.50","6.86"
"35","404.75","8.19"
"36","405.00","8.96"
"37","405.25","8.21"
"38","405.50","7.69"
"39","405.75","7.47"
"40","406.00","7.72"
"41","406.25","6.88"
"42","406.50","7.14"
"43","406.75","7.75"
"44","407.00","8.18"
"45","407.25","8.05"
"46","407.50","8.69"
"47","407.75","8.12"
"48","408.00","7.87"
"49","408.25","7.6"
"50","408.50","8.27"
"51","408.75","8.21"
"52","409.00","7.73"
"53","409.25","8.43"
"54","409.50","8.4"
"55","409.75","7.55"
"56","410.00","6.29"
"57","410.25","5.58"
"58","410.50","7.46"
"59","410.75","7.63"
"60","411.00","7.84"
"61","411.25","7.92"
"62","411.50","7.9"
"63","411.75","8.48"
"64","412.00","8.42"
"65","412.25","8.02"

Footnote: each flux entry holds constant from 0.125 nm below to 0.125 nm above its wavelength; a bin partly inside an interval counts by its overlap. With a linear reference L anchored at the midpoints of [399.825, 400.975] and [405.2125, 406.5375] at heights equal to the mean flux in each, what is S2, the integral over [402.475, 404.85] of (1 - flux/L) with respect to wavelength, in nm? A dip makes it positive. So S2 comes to -0.26 nm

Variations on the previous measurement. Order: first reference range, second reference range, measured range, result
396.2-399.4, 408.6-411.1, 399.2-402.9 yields -0.38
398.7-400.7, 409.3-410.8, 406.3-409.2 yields -0.27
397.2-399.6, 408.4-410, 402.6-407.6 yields -0.10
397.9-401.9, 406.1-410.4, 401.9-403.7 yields -0.08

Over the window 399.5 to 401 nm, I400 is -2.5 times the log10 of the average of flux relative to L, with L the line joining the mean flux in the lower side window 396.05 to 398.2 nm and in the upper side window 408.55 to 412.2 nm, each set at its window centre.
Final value -0.189 mag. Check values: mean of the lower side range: 5.72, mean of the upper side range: 7.72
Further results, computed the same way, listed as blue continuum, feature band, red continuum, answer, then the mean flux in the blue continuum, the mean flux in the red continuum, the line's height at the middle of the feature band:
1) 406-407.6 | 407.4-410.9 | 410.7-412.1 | 0.03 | 7.76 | 8.05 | 7.91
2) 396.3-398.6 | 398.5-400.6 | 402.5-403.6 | -0.12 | 6.13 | 8.18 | 6.9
